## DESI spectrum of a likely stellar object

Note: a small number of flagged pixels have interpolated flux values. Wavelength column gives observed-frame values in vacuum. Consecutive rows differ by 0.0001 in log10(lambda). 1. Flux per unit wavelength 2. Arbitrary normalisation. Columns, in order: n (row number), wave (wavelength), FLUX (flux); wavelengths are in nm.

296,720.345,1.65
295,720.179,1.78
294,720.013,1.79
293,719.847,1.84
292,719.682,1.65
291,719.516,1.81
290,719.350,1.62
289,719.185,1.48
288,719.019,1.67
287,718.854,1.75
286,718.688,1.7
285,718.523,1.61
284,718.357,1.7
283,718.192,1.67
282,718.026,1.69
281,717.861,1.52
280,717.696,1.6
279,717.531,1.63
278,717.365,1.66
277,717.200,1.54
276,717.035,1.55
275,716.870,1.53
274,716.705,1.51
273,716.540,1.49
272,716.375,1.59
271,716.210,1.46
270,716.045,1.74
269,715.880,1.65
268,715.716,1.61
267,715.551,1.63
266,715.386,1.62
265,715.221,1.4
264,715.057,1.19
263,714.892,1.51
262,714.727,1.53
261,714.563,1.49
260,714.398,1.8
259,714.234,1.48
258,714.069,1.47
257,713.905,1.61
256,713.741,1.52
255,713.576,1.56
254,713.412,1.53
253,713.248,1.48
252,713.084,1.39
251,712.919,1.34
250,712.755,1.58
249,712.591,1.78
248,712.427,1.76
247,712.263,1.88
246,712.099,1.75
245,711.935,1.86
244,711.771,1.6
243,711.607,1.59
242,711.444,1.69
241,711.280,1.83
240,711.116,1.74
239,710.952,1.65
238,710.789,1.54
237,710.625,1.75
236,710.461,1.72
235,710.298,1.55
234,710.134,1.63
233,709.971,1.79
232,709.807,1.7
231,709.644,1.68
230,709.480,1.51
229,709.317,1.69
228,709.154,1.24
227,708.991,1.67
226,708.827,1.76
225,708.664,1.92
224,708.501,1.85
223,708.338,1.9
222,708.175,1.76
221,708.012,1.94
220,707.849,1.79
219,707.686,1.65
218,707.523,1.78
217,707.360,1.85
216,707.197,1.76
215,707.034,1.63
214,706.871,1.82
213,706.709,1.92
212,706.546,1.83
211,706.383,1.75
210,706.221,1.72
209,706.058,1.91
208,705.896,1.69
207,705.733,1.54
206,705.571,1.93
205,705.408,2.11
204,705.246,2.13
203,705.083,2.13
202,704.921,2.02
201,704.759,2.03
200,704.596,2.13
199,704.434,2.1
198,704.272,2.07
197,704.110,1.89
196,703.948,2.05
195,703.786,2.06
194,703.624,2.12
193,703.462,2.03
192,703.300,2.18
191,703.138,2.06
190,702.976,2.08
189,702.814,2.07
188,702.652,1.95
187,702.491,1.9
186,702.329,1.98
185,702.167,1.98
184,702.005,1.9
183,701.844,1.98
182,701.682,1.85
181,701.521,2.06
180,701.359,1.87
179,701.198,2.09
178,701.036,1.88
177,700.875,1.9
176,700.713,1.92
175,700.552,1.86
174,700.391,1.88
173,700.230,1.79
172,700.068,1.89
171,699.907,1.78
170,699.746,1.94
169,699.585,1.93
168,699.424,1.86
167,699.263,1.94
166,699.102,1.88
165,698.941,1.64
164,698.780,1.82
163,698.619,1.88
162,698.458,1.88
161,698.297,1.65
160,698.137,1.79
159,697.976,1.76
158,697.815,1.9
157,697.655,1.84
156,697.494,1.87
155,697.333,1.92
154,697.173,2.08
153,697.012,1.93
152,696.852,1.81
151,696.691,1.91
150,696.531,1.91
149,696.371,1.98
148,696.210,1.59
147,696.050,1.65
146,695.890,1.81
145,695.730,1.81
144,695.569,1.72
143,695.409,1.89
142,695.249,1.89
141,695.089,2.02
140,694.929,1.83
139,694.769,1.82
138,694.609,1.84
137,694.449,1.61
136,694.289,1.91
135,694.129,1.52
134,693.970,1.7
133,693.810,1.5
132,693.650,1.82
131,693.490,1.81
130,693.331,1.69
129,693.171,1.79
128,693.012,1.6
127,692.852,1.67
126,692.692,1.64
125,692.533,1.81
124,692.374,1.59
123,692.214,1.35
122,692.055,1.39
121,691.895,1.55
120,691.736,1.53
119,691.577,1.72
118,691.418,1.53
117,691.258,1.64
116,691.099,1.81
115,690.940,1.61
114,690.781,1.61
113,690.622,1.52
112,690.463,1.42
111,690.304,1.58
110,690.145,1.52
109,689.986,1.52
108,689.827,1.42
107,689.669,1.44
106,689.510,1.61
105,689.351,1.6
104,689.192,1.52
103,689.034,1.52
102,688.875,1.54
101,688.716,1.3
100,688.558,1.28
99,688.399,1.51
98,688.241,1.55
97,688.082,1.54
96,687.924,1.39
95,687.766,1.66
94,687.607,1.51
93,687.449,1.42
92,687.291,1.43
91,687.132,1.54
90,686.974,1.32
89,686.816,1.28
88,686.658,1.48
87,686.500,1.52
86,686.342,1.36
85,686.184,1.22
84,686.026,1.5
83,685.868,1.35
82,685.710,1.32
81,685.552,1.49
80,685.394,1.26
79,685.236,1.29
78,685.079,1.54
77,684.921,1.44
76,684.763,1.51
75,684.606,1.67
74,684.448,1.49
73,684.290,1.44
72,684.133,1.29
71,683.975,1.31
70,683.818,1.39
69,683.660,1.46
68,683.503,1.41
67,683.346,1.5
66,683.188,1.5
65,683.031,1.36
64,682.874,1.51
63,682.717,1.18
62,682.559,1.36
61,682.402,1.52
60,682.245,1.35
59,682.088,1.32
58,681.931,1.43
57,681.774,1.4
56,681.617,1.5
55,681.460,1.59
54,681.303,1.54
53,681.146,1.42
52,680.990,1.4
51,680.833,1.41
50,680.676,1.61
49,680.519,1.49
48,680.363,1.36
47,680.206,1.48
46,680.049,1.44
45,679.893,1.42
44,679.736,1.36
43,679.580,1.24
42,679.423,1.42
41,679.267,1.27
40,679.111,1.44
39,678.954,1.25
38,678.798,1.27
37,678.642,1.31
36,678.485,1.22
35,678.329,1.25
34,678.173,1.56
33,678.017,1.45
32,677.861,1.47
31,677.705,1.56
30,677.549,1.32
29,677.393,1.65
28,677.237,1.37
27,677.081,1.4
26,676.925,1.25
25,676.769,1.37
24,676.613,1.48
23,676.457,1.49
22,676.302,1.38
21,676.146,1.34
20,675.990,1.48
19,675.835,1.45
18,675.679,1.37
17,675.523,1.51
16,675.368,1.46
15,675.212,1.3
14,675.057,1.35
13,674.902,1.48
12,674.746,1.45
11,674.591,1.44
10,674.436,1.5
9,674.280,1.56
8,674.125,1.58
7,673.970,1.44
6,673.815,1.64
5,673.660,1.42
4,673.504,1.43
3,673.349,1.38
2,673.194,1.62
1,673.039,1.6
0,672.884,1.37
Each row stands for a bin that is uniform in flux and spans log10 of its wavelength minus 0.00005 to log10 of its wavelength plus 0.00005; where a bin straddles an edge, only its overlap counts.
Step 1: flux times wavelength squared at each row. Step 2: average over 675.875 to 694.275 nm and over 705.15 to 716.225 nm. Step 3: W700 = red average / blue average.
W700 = 1.23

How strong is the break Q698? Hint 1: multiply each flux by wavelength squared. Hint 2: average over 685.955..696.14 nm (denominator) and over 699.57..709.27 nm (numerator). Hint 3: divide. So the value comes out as 1.2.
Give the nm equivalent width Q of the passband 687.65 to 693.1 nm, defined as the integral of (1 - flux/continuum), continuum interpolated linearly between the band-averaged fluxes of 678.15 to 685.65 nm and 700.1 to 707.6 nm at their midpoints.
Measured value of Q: 0.23 nm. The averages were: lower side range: 1.41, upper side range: 1.94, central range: 1.54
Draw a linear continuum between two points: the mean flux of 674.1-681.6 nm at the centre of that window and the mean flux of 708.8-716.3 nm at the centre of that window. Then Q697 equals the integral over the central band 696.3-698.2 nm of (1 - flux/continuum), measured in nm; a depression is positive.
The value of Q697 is -0.46 nm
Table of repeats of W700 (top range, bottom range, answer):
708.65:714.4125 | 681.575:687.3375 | 1.25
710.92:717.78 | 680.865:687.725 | 1.22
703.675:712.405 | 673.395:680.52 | 1.39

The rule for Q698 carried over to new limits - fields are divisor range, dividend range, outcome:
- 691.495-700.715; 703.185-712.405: 1.05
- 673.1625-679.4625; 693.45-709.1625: 1.42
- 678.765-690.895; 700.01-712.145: 1.37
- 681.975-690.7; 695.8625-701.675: 1.34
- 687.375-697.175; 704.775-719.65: 1.07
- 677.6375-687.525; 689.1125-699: 1.25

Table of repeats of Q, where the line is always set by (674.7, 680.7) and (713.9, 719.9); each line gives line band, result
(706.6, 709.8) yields -0.396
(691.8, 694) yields -0.235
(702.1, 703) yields -0.274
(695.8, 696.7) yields -0.186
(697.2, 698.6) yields -0.315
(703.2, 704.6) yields -0.491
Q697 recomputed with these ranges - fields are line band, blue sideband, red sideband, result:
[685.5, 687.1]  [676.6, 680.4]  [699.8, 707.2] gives 0.17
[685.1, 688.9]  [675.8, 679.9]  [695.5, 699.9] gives 0.42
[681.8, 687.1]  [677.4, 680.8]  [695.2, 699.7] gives 0.41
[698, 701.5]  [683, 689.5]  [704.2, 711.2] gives -0.41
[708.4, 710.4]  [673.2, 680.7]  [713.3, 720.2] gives -0.13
